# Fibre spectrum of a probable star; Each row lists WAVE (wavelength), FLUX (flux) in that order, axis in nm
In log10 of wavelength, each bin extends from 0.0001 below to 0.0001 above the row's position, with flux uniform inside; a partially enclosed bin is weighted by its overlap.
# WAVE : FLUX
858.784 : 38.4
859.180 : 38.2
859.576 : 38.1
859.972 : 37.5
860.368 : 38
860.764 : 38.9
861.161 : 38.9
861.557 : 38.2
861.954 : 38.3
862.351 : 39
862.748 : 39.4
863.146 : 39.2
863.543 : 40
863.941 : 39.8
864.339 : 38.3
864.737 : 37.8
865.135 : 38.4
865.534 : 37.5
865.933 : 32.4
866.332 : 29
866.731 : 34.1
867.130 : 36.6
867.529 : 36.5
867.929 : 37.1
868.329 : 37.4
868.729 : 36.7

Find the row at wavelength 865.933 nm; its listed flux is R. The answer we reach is 32.4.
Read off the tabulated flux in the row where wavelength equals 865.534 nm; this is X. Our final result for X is 37.5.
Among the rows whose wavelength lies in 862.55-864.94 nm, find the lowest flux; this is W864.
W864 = 37.8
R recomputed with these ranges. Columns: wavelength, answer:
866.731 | 34.1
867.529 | 36.5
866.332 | 29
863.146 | 39.2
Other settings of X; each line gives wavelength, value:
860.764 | 38.9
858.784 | 38.4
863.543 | 40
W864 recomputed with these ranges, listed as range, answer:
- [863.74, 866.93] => 29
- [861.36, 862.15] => 38.2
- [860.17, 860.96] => 38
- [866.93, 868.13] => 36.5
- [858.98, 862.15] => 37.5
